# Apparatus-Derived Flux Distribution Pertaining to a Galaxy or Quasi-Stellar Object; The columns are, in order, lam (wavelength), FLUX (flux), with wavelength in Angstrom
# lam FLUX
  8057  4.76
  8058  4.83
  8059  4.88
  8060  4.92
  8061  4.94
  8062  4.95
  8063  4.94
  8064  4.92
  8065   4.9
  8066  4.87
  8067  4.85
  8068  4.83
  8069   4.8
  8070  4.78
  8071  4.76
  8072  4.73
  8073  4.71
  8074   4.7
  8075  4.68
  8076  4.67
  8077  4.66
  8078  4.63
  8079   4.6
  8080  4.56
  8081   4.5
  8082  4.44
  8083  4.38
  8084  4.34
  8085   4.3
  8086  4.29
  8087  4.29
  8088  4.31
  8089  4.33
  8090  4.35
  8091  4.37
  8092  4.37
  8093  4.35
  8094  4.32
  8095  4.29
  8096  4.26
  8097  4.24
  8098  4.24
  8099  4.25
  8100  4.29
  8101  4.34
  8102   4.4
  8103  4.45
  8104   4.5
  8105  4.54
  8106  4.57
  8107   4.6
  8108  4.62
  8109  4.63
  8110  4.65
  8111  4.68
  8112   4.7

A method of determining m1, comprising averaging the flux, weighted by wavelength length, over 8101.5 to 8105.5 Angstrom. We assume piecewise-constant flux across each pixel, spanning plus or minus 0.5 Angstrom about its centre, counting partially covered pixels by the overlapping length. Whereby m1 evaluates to 4.47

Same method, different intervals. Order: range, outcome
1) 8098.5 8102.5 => 4.32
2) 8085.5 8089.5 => 4.3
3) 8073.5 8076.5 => 4.68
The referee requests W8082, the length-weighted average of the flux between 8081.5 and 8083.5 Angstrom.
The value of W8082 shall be 4.41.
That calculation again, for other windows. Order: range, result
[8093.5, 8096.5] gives 4.29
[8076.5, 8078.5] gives 4.64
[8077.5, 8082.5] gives 4.55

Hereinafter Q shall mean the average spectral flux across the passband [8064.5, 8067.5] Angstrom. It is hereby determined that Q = 4.87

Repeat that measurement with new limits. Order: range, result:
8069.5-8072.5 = 4.76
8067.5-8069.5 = 4.81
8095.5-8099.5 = 4.25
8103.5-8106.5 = 4.54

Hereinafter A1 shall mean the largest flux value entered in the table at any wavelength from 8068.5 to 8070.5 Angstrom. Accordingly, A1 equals 4.8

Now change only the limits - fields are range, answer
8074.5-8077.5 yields 4.68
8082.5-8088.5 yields 4.38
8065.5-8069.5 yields 4.87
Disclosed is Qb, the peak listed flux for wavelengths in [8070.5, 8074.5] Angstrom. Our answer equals 4.76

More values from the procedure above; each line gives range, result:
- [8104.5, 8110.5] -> 4.65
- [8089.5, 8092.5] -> 4.37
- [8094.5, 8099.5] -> 4.29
